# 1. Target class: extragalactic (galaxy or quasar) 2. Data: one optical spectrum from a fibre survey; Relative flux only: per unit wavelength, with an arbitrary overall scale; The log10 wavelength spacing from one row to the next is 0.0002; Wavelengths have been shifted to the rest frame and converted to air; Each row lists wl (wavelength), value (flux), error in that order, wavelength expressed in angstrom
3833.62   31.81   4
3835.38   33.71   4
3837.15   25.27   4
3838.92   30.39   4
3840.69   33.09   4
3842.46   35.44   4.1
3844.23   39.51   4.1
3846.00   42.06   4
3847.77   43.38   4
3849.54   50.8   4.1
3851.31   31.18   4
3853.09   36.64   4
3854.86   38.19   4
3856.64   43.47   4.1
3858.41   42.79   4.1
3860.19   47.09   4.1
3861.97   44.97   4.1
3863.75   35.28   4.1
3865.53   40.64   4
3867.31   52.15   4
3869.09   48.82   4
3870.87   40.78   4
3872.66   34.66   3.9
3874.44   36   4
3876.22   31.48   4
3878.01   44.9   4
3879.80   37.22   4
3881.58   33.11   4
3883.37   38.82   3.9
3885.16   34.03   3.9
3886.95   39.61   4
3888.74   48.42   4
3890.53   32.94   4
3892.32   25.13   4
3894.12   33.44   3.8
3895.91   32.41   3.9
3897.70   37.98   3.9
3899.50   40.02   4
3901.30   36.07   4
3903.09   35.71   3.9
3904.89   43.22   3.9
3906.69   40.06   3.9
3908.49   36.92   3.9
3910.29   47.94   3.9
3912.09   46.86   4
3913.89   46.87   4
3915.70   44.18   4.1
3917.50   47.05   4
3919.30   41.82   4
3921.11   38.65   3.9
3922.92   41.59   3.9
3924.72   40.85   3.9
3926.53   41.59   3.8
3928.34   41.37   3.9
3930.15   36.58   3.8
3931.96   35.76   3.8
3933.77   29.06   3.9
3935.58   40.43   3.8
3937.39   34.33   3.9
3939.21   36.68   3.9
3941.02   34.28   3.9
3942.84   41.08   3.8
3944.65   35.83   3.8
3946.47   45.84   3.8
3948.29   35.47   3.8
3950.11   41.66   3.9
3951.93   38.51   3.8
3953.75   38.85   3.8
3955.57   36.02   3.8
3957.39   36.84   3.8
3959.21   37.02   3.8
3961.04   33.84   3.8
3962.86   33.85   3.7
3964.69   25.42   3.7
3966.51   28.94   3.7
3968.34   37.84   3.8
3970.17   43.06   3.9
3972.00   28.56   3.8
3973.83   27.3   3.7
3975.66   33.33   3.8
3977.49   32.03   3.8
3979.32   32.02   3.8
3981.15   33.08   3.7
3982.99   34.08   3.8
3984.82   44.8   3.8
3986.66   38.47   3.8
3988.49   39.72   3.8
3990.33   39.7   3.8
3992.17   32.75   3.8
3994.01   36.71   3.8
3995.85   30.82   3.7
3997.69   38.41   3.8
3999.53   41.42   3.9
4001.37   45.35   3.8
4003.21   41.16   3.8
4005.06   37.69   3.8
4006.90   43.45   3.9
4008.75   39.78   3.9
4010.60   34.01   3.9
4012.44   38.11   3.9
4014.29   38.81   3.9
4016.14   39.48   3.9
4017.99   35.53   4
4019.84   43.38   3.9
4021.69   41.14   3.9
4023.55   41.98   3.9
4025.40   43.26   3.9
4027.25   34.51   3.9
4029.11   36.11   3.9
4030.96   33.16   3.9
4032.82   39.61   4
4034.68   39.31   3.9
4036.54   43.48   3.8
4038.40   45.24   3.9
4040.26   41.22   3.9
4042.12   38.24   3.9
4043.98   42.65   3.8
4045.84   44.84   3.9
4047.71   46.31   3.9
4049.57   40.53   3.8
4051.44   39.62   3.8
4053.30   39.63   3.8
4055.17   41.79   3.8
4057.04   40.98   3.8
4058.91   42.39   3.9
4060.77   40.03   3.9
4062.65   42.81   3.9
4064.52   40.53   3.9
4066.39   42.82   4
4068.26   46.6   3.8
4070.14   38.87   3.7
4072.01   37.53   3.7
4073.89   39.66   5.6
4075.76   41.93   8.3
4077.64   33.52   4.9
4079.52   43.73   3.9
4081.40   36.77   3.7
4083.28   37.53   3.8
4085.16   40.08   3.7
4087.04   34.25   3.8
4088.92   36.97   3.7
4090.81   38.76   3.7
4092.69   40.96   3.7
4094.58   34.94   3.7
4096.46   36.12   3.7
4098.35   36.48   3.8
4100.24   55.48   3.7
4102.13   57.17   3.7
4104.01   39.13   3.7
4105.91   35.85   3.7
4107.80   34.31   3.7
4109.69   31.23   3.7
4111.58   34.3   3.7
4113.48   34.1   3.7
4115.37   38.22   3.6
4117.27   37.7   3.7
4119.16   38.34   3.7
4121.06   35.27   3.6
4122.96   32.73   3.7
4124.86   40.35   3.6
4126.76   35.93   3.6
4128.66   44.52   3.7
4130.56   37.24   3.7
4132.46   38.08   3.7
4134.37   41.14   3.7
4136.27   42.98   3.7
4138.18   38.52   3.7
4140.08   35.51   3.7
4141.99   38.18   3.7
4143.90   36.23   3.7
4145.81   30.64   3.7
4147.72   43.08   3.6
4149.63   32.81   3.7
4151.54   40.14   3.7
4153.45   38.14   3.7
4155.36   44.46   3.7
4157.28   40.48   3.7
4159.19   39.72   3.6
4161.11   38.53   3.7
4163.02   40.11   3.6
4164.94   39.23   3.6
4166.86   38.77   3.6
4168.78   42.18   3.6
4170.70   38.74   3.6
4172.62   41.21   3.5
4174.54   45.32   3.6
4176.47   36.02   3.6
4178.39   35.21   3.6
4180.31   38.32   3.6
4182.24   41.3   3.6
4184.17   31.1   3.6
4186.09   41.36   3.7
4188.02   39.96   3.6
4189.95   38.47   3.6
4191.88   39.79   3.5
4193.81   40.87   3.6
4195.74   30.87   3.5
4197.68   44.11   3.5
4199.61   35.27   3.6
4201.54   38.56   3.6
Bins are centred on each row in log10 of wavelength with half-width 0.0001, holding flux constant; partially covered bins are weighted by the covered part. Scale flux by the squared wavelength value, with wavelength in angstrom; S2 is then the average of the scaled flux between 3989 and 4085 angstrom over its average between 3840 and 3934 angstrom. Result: 1.08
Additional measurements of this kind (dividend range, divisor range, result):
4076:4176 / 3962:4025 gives 1.12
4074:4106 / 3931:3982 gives 1.22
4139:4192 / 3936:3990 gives 1.19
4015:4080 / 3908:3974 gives 1.12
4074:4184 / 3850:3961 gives 1.11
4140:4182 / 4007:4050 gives 1.03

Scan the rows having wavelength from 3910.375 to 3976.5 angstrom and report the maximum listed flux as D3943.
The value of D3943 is 47.05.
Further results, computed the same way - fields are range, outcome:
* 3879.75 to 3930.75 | 48.42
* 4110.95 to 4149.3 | 44.52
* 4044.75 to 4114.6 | 57.17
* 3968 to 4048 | 46.31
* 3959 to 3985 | 44.8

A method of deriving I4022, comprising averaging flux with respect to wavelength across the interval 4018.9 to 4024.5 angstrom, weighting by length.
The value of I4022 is 42.1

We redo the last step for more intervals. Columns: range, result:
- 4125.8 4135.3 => 39.4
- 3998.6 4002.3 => 43.4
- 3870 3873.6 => 37.6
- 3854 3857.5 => 40.8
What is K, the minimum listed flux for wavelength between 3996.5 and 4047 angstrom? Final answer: 33.16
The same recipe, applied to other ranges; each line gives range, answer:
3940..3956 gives 34.28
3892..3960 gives 25.13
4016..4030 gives 34.51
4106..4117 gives 31.23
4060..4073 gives 37.53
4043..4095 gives 33.52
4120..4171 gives 30.64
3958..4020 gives 25.42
